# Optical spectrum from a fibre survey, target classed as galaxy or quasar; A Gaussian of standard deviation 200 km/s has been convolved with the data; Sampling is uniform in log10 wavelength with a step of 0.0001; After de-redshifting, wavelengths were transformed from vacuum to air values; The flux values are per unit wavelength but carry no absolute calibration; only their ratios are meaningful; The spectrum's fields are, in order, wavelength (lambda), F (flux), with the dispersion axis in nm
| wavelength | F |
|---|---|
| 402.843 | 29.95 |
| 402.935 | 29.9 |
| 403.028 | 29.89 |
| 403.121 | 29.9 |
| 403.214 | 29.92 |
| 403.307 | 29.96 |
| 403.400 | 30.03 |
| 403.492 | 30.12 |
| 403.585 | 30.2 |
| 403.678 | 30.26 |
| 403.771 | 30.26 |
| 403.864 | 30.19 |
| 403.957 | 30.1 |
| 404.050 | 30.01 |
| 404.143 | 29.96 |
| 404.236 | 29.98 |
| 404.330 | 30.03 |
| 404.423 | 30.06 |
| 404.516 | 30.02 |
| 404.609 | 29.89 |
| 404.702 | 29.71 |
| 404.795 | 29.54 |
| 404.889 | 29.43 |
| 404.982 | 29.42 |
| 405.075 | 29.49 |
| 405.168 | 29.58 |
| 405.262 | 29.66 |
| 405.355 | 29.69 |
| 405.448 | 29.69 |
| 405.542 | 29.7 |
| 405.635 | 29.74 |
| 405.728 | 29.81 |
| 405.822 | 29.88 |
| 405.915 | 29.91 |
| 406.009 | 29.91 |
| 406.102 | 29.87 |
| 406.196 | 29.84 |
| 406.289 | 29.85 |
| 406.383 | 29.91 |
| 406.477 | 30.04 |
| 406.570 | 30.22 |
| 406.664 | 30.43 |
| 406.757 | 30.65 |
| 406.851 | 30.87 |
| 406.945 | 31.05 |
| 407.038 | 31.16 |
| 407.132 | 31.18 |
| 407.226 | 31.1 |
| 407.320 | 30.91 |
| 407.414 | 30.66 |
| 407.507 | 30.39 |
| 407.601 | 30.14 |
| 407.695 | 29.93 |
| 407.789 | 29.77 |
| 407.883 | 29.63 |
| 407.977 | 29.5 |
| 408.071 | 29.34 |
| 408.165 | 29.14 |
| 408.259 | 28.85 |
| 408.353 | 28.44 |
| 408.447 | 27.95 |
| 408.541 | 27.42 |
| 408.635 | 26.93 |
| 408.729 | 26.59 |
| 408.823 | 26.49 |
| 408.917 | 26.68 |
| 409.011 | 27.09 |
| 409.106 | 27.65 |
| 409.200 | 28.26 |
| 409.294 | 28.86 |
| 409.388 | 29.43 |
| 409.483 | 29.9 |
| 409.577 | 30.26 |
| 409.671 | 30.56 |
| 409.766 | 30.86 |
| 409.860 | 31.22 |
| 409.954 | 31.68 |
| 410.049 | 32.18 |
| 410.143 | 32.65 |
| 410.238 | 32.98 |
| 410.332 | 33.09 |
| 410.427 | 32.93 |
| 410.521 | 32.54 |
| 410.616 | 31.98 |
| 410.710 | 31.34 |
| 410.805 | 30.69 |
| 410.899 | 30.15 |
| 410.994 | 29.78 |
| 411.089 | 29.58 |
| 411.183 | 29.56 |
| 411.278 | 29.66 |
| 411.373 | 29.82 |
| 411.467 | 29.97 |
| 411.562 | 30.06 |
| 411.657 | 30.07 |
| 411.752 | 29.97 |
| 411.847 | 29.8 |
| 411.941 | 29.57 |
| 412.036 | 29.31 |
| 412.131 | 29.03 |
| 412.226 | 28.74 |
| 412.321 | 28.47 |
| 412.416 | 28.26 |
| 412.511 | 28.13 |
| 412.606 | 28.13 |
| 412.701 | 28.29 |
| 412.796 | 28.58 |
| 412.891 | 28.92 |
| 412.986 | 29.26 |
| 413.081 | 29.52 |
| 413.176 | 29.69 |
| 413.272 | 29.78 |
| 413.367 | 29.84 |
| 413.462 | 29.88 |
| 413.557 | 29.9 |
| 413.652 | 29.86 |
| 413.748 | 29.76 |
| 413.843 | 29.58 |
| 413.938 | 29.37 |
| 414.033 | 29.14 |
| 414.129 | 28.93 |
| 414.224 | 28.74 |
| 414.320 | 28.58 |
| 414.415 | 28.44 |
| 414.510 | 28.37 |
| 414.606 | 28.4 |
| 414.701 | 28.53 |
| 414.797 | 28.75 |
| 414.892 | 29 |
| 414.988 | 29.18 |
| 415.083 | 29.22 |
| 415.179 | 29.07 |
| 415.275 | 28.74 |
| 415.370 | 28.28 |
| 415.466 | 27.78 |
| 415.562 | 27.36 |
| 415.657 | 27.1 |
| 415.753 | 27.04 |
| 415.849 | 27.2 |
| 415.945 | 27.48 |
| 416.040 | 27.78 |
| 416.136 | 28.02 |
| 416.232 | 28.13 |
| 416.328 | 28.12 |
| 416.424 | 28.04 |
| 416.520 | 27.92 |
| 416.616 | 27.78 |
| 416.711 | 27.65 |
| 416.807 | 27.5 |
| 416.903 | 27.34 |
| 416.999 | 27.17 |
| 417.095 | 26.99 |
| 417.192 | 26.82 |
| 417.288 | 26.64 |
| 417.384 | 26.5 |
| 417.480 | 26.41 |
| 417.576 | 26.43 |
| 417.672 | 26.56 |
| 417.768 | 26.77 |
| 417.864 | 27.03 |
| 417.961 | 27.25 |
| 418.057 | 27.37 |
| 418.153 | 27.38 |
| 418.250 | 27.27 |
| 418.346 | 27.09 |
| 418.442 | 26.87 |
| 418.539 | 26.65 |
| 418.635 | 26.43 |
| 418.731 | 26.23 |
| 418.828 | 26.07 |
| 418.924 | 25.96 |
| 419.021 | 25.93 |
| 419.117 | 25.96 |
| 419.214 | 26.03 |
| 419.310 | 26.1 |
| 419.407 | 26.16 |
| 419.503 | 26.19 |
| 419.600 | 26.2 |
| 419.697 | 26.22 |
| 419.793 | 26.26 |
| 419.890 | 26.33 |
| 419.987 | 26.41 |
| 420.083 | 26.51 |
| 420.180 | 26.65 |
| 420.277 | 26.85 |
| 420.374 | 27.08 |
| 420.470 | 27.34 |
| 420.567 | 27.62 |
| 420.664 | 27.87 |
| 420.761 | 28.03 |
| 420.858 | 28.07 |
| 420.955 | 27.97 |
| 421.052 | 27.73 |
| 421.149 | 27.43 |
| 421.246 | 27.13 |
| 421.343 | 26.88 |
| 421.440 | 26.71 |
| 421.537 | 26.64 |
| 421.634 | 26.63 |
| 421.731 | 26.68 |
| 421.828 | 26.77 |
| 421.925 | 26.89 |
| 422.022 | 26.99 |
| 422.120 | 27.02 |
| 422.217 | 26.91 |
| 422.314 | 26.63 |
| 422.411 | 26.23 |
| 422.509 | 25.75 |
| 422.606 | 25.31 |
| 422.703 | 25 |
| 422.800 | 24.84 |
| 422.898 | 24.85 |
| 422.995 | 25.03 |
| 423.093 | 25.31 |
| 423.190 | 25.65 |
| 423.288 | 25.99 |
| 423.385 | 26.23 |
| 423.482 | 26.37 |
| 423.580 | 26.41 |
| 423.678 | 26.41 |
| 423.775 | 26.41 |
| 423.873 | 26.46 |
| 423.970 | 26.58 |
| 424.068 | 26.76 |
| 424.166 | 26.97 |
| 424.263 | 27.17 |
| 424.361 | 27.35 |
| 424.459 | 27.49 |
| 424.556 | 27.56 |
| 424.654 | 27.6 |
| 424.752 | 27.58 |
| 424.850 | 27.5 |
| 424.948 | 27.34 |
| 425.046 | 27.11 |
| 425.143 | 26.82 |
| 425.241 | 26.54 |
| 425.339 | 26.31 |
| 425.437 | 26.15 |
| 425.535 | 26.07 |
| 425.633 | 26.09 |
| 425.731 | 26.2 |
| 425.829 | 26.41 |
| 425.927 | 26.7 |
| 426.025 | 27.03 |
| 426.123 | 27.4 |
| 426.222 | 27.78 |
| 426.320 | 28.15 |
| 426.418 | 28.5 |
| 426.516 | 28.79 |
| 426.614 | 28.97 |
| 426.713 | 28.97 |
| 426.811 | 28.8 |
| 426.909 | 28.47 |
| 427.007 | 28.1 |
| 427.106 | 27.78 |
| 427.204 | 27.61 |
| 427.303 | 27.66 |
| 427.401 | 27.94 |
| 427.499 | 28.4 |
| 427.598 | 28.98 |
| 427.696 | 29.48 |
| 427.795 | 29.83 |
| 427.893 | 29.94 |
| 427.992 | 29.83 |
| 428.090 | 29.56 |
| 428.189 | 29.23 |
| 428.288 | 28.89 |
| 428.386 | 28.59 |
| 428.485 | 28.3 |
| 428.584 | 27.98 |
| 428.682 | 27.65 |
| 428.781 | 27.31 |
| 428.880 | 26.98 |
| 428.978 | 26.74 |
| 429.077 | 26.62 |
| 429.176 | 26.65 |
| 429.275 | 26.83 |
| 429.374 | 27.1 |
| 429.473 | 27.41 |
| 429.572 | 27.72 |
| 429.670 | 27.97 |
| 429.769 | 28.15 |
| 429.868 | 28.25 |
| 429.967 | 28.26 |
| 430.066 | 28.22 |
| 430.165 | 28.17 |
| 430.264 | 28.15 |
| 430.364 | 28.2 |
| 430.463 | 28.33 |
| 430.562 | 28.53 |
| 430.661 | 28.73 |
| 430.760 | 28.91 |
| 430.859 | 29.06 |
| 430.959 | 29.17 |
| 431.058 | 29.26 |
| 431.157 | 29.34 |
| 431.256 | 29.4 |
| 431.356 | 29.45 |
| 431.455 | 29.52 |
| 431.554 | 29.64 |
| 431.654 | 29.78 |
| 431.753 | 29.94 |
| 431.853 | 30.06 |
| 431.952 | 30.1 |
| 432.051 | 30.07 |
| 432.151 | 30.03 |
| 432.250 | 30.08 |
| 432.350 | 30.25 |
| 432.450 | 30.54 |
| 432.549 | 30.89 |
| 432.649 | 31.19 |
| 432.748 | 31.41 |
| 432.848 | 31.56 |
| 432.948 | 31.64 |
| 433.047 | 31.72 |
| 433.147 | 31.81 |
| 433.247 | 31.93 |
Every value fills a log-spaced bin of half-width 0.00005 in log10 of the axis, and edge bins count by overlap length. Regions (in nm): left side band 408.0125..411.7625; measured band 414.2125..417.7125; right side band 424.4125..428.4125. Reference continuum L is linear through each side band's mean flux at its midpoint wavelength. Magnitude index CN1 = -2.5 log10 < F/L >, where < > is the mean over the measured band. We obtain 0.05 mag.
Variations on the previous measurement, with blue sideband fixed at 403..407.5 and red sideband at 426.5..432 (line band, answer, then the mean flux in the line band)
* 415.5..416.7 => 0.06 mag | 27.7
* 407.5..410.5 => 0.01 mag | 29.6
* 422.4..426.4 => 0.09 mag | 26.5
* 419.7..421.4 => 0.07 mag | 27.2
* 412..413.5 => 0.02 mag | 29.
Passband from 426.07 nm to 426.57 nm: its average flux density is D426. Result 28.1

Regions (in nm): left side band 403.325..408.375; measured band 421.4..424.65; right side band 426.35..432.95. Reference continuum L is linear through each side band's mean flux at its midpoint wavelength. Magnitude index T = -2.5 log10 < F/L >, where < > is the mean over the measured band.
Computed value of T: 0.109 mag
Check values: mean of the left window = 30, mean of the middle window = 26.4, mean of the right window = 28.8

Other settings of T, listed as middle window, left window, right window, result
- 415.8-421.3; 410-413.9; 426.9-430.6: 0.09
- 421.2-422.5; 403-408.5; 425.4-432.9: 0.09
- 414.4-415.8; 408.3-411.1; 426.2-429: 0.04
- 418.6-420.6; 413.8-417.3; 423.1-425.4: 0.04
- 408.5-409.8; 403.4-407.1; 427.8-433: 0.06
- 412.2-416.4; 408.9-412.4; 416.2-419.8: -0.01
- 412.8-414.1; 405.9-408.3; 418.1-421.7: -0.04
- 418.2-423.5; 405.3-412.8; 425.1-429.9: 0.08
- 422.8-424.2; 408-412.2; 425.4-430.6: 0.10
